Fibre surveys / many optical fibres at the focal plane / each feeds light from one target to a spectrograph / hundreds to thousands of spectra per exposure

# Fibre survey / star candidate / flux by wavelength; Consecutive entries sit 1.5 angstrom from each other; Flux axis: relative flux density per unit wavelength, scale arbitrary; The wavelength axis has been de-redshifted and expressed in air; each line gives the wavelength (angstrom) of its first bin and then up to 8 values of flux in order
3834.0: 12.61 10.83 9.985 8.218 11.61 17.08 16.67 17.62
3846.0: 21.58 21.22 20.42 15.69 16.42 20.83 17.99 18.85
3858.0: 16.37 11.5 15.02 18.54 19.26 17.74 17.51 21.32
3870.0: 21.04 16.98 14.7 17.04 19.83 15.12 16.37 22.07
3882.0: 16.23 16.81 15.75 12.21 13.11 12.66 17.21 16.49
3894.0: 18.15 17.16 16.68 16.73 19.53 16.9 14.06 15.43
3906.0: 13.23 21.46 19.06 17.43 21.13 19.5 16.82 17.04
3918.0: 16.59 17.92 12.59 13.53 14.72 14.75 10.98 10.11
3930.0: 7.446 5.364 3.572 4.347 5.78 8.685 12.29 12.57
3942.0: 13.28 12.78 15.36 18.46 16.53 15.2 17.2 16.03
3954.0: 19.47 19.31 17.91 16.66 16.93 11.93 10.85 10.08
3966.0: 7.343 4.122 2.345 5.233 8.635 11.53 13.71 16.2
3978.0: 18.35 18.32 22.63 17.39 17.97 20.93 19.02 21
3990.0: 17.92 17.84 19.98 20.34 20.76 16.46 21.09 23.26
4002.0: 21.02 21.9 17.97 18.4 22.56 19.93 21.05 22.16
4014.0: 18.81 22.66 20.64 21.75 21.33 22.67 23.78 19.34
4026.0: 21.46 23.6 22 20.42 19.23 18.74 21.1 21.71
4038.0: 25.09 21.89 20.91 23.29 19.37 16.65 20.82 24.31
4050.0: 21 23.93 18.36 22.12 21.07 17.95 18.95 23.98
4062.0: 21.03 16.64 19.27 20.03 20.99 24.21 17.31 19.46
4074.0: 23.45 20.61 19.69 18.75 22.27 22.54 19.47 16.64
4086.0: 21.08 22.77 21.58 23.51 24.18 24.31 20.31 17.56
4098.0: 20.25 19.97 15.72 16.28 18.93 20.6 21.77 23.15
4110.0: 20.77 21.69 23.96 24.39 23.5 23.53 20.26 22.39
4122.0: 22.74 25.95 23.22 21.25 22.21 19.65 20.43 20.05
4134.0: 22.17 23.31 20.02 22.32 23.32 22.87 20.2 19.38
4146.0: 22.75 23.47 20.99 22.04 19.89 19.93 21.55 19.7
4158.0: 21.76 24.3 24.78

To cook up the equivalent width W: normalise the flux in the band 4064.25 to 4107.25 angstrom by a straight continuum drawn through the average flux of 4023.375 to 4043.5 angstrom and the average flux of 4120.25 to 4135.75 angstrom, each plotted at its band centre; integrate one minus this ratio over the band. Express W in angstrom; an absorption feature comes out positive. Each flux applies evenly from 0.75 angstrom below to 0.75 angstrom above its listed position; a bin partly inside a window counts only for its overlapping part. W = 2.7 angstrom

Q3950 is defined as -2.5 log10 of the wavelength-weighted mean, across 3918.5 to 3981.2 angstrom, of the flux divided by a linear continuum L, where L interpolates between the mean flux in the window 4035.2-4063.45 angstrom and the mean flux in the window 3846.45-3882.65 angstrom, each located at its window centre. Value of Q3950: 0.47 mag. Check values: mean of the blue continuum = 17.9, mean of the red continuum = 21.1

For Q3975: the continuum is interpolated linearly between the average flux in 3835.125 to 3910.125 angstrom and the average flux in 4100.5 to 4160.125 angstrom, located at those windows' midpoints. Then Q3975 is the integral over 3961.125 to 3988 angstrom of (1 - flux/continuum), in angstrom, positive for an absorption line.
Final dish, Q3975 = 7.8 angstrom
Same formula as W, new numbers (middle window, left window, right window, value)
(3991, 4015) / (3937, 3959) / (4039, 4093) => -3.0 angstrom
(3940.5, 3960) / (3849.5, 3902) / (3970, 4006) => 1.4 angstrom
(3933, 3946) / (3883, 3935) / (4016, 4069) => 4.7 angstrom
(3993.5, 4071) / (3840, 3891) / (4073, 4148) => -3.2 angstrom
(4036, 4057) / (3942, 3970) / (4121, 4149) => -4.2 angstrom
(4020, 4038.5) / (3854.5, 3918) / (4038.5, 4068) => -1.3 angstrom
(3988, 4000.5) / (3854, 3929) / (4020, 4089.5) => -0.2 angstrom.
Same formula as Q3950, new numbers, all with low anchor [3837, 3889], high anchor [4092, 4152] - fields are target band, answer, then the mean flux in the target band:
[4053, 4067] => 0.02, 20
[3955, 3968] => 0.40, 12.8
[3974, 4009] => -0.01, 19.3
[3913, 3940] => 0.46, 11.7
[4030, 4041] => -0.06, 21.2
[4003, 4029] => -0.08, 21.2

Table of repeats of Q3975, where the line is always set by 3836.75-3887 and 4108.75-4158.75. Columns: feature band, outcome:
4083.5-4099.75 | 0.01 angstrom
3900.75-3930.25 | 3.76 angstrom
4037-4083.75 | -0.60 angstrom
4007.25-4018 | -0.77 angstrom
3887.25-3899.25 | 1.07 angstrom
